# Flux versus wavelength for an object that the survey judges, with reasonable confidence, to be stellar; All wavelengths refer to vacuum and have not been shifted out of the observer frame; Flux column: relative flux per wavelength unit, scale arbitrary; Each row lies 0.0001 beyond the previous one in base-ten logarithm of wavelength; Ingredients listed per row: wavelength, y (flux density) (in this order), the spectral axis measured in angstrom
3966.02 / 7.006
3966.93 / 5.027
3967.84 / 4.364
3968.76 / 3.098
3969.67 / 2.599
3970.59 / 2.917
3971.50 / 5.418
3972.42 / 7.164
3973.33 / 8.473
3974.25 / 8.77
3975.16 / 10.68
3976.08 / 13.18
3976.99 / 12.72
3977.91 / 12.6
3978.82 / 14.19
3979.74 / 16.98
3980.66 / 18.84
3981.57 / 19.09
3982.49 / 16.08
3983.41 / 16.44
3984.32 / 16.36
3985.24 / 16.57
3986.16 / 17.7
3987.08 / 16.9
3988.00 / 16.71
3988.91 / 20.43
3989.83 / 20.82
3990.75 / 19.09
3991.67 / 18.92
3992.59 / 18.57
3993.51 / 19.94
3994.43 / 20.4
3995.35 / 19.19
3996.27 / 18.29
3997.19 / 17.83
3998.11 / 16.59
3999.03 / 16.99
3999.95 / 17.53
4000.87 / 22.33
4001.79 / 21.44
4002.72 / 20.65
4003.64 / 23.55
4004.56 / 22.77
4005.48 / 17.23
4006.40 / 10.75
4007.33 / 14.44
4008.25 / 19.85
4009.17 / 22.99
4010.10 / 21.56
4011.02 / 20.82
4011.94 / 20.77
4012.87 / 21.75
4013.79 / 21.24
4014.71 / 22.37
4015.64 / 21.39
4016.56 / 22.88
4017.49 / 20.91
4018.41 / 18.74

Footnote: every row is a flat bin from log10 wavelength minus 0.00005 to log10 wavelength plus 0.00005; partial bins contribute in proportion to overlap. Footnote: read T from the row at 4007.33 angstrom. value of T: 14.44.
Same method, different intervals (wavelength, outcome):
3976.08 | 13.18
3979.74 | 16.98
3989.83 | 20.82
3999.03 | 16.99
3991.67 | 18.92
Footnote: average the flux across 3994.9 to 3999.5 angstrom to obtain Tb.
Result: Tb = 17.8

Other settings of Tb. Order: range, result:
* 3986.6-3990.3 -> 18.7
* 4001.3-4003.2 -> 21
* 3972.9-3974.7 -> 8.6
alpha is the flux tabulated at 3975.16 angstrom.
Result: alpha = 10.68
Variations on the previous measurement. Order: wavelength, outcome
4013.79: 21.24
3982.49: 16.08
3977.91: 12.6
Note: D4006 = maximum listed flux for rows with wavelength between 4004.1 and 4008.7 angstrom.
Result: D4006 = 22.77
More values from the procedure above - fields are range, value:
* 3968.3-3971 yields 3.098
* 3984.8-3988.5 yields 17.7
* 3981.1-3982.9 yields 19.09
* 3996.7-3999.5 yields 17.83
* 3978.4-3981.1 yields 18.84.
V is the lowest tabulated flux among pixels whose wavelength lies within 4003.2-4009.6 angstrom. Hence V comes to 10.75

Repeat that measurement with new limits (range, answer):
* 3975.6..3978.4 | 12.6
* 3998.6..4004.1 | 16.99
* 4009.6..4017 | 20.77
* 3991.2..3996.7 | 18.29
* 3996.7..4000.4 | 16.59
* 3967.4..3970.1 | 2.599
